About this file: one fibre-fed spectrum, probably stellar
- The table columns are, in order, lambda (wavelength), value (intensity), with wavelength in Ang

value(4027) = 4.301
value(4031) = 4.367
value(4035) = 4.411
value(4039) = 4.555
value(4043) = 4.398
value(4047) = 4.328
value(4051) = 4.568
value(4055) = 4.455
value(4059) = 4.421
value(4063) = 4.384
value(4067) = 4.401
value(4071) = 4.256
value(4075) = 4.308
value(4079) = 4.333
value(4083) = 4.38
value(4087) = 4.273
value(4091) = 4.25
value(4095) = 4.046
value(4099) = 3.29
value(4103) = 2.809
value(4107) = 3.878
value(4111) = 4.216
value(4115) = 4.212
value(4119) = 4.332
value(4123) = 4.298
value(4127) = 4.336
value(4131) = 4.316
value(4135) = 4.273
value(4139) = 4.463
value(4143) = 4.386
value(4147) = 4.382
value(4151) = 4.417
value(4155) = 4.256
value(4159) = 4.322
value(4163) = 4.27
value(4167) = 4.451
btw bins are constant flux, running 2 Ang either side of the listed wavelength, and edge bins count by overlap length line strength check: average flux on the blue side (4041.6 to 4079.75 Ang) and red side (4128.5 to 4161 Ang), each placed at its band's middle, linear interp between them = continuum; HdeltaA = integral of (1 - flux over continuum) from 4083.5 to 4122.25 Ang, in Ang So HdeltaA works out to 3.7 Ang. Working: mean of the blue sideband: 4.39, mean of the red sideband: 4.35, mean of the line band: 3.95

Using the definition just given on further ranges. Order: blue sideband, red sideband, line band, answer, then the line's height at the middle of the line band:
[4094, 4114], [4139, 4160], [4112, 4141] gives -2.3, 4.01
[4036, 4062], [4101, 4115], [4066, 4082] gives -0.7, 4.14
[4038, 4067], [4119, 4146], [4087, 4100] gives 1.2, 4.39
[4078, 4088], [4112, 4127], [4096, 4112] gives 2.9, 4.3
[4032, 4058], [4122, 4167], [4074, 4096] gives 0.7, 4.41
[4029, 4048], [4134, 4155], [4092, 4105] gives 2.8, 4.39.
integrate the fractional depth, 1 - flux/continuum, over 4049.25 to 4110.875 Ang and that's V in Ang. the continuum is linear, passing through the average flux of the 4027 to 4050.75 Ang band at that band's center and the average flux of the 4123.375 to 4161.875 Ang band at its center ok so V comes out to 3.5 Ang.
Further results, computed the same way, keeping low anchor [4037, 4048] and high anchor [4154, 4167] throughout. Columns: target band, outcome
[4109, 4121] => 0.3 Ang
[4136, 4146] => -0.2 Ang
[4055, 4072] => 0.1 Ang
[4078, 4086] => 0.1 Ang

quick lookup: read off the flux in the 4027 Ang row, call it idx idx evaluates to 4.301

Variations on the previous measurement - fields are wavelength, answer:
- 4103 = 2.809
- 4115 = 4.212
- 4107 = 3.878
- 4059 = 4.421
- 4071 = 4.256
